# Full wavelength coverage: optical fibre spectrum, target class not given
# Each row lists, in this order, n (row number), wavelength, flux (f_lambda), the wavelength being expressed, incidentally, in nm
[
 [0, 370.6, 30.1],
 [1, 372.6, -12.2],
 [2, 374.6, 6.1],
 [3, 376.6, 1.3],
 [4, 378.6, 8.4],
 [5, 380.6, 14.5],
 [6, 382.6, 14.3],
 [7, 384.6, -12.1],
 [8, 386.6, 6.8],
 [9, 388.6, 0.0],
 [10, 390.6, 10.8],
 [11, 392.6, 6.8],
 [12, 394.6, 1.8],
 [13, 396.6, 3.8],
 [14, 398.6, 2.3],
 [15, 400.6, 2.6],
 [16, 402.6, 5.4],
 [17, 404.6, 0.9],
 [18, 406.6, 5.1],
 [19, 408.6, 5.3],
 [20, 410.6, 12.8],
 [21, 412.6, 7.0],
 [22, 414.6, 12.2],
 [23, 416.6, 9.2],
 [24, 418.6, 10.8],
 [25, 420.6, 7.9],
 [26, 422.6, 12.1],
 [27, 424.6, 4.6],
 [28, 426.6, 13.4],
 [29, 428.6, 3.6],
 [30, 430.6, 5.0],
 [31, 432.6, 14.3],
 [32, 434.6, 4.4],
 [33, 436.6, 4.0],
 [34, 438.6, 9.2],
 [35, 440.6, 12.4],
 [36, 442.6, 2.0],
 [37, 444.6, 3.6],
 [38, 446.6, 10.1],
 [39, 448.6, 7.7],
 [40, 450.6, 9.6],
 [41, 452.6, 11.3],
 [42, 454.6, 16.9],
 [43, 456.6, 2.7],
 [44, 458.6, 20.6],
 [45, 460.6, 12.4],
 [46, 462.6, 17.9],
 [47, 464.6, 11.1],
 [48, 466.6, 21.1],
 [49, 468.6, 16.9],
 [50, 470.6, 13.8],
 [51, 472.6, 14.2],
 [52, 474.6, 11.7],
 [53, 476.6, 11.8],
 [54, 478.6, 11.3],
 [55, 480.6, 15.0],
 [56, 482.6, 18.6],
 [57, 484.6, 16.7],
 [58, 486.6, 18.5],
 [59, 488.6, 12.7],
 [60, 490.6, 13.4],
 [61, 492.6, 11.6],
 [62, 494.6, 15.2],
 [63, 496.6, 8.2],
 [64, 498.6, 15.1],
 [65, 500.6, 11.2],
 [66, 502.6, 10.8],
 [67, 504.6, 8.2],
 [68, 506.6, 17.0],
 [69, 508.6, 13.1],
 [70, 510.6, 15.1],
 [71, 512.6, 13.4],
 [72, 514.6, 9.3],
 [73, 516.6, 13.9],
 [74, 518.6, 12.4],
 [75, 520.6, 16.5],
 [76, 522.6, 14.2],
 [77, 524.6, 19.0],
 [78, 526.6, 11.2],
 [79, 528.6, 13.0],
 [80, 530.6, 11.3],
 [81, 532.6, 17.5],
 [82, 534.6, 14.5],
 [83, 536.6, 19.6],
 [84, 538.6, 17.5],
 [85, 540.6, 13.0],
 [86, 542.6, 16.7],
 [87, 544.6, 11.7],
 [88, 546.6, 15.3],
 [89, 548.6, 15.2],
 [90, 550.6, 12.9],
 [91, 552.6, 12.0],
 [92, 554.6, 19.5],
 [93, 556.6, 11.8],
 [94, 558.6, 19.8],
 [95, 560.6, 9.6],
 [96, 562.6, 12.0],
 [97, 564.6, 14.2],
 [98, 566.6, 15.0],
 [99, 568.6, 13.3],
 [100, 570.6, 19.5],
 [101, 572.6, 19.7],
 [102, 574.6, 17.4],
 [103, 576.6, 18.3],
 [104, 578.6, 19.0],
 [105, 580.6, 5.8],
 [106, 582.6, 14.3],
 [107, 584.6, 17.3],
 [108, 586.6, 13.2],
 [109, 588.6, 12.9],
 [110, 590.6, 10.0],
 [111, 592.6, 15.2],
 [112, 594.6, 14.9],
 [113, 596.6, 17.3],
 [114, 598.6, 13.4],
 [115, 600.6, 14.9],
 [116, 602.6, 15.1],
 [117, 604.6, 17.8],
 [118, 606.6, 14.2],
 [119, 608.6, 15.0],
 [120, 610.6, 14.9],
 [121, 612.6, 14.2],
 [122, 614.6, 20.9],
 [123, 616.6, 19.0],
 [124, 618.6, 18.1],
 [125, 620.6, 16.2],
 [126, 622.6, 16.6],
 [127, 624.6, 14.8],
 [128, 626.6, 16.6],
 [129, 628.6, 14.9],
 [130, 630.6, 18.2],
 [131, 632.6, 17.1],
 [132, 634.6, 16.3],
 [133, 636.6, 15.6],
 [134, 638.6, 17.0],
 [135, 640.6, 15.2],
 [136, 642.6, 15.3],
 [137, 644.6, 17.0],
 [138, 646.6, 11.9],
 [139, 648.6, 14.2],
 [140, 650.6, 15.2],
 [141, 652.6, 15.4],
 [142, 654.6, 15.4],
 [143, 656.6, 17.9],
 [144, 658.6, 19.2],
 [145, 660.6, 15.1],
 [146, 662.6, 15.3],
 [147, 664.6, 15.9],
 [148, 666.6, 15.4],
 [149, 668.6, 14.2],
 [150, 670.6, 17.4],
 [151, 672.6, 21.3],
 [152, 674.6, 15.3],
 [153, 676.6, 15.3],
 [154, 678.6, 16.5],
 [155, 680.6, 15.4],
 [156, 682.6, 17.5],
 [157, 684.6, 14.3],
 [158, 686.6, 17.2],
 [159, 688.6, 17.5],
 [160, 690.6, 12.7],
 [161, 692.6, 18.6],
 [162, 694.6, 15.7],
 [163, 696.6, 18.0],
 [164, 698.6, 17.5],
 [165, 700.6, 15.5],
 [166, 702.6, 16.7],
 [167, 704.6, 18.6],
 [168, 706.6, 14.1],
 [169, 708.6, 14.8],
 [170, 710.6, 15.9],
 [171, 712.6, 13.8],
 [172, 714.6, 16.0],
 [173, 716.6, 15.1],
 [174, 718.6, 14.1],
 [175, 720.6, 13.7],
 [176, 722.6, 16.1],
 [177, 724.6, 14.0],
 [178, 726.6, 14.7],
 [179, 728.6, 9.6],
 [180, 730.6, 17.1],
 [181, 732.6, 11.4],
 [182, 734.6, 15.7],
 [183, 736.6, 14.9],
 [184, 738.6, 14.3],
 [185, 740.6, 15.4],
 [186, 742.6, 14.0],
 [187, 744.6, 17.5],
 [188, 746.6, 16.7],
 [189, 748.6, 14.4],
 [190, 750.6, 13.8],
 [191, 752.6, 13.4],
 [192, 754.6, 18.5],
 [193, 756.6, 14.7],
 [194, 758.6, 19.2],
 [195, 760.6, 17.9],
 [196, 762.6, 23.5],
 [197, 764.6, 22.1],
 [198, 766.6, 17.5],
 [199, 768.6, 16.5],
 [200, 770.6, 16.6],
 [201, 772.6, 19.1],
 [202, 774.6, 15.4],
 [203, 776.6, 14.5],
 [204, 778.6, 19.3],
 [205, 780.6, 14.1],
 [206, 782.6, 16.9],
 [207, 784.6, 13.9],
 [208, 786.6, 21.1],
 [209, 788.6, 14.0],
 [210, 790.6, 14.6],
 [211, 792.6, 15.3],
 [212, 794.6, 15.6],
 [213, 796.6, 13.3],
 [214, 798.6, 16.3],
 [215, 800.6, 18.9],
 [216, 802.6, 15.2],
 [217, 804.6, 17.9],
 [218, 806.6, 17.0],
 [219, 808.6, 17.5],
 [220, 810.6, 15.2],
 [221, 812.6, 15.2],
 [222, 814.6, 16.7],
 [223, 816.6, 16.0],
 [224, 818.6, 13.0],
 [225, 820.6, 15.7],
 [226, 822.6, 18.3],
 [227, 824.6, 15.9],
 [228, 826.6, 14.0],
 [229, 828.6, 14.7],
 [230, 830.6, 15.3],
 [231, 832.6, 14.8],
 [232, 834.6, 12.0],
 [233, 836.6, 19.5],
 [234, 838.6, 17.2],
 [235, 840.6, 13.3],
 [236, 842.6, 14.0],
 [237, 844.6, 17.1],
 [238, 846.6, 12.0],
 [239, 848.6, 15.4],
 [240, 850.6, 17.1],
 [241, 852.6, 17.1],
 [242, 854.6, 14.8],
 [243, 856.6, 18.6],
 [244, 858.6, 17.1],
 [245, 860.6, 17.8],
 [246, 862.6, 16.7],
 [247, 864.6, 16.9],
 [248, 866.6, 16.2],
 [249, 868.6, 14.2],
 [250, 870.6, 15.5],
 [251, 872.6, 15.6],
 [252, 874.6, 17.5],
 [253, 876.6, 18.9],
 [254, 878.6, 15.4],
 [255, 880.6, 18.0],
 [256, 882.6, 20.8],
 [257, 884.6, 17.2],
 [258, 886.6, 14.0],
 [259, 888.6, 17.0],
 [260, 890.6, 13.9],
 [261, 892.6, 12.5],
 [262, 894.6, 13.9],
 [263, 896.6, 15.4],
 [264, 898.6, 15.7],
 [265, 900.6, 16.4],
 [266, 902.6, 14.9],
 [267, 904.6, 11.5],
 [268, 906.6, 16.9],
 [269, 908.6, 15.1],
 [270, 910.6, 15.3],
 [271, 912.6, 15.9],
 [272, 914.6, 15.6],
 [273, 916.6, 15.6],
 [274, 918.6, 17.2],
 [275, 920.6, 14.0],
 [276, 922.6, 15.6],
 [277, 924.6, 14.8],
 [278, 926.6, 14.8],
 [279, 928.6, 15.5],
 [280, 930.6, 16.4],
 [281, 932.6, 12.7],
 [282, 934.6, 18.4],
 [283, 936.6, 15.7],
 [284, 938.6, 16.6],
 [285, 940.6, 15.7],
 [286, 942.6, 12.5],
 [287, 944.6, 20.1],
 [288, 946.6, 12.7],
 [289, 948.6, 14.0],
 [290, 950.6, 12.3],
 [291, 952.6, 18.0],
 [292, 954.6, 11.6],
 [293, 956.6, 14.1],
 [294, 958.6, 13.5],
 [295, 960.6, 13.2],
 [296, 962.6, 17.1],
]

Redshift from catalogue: 0.161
